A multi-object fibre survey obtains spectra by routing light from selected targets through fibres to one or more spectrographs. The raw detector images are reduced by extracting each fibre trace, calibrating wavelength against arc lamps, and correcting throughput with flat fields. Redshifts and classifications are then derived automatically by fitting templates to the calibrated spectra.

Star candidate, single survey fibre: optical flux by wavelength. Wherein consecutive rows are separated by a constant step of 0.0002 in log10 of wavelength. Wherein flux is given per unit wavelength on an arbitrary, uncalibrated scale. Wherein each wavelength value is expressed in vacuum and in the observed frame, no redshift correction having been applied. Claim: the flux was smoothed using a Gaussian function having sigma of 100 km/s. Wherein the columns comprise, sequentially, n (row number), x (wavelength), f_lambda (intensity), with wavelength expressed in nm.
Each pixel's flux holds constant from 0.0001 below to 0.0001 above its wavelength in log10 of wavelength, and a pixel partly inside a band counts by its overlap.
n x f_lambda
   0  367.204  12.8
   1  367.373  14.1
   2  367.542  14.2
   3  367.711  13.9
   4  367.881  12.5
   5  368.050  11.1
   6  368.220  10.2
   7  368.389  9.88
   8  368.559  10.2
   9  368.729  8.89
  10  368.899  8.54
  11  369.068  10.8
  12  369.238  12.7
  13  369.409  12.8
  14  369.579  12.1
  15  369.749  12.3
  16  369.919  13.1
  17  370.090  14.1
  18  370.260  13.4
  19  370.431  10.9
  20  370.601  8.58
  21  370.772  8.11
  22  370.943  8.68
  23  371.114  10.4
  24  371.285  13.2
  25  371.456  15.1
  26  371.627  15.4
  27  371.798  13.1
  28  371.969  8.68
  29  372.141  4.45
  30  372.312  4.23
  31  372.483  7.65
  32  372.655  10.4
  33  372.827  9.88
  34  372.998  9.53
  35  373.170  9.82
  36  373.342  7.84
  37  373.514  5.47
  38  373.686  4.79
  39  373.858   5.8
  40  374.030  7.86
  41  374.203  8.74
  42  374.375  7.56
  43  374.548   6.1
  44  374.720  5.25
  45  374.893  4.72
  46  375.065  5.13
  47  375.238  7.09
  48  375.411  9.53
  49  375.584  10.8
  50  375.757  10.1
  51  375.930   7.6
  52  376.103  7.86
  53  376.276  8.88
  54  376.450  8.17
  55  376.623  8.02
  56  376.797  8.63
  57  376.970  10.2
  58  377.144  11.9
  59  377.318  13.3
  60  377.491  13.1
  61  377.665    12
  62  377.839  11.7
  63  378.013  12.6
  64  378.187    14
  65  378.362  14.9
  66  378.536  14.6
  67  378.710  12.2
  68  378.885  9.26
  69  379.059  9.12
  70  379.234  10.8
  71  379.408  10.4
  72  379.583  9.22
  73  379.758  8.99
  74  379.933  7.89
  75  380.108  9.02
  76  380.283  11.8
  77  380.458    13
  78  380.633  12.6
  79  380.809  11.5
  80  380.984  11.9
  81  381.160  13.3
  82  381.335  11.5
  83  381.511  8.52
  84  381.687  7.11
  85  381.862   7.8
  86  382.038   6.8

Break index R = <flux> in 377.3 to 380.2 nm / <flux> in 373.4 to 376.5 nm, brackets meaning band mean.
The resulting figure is 1.55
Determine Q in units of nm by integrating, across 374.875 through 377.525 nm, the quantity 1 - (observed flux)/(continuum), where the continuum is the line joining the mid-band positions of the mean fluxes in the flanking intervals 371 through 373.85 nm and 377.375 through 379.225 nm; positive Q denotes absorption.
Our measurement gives 0.51 nm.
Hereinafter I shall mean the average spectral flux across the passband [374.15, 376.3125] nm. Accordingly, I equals 7.6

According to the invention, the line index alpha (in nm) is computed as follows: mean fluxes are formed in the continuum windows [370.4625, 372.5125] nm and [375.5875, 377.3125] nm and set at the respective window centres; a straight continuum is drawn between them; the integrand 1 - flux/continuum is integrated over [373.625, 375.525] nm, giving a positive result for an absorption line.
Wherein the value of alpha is 0.57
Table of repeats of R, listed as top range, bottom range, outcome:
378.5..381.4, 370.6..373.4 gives 1.12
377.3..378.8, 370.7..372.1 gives 1.15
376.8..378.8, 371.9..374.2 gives 1.69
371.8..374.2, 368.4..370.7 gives 0.67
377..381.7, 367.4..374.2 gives 1.11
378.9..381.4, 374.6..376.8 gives 1.38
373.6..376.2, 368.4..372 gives 0.63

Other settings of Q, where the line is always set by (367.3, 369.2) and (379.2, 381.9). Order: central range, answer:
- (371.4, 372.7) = 0.153 nm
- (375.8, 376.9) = 0.247 nm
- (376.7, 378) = -0.118 nm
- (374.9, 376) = 0.270 nm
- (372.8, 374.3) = 0.447 nm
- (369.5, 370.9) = -0.039 nm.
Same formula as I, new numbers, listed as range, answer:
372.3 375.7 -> 7.5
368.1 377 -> 9.29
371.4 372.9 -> 9.77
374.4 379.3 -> 9.89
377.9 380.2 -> 11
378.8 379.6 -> 9.82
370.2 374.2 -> 9.23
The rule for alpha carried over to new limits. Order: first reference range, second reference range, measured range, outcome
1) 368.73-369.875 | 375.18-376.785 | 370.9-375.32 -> 0.72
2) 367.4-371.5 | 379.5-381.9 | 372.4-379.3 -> 0.94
